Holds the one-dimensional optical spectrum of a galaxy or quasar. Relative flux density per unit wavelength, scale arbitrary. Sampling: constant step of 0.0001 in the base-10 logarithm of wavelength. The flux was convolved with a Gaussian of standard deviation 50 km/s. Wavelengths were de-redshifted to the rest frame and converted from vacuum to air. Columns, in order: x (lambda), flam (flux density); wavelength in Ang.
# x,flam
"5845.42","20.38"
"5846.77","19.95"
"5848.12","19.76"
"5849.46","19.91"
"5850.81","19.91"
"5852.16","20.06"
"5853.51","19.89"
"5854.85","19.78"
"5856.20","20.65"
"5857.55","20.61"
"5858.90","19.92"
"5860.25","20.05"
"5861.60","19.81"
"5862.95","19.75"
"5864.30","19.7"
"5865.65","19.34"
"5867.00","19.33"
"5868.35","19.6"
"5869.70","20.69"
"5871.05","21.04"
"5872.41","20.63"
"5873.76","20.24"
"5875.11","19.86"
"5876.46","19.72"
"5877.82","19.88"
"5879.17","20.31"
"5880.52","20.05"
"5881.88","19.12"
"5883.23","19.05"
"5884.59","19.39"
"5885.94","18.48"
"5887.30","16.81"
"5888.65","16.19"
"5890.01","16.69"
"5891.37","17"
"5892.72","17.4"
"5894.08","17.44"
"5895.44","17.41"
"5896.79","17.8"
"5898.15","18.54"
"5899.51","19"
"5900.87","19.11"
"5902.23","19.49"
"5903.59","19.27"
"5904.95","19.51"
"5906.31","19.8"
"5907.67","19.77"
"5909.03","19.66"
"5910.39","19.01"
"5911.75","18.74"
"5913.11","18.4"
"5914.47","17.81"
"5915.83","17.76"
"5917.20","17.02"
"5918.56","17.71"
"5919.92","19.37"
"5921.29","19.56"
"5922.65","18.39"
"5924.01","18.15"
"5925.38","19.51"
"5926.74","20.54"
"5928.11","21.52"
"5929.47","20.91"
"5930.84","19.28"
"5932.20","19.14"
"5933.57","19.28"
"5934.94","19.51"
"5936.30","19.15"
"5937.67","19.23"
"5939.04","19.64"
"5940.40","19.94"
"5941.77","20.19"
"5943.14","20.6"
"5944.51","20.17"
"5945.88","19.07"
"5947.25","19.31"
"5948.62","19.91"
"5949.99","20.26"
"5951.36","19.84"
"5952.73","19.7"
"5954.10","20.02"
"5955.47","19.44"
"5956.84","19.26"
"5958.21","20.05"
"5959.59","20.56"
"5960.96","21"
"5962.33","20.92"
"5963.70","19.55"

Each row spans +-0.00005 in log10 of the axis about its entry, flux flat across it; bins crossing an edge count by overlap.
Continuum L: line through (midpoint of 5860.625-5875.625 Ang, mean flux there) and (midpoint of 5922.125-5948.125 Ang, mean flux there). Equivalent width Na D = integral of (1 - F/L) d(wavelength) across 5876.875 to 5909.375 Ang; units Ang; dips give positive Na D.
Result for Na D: 2.0 Ang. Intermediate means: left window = 20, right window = 19.7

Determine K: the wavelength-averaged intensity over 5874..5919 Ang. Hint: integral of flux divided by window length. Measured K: 18.6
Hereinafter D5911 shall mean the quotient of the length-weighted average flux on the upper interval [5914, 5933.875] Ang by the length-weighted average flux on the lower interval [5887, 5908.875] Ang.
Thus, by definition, 1.04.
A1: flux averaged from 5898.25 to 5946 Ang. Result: 19.3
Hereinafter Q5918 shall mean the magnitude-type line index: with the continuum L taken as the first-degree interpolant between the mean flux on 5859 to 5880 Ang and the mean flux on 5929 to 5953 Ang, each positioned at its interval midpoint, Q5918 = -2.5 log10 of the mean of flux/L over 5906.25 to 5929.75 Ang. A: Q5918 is 0.04 mag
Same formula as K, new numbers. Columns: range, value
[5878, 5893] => 18.3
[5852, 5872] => 20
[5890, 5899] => 17.6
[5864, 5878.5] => 20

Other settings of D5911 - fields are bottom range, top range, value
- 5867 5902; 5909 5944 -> 1.02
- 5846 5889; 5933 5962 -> 1.01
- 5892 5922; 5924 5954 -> 1.06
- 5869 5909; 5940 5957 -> 1.05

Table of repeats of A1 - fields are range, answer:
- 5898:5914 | 19.2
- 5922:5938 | 19.6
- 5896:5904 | 18.8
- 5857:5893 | 19.3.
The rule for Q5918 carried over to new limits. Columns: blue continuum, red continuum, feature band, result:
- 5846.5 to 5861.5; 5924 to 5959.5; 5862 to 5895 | 0.050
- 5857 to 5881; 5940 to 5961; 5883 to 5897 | 0.142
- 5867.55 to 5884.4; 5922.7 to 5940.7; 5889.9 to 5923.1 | 0.073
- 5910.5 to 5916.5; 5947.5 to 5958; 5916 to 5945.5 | -0.028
